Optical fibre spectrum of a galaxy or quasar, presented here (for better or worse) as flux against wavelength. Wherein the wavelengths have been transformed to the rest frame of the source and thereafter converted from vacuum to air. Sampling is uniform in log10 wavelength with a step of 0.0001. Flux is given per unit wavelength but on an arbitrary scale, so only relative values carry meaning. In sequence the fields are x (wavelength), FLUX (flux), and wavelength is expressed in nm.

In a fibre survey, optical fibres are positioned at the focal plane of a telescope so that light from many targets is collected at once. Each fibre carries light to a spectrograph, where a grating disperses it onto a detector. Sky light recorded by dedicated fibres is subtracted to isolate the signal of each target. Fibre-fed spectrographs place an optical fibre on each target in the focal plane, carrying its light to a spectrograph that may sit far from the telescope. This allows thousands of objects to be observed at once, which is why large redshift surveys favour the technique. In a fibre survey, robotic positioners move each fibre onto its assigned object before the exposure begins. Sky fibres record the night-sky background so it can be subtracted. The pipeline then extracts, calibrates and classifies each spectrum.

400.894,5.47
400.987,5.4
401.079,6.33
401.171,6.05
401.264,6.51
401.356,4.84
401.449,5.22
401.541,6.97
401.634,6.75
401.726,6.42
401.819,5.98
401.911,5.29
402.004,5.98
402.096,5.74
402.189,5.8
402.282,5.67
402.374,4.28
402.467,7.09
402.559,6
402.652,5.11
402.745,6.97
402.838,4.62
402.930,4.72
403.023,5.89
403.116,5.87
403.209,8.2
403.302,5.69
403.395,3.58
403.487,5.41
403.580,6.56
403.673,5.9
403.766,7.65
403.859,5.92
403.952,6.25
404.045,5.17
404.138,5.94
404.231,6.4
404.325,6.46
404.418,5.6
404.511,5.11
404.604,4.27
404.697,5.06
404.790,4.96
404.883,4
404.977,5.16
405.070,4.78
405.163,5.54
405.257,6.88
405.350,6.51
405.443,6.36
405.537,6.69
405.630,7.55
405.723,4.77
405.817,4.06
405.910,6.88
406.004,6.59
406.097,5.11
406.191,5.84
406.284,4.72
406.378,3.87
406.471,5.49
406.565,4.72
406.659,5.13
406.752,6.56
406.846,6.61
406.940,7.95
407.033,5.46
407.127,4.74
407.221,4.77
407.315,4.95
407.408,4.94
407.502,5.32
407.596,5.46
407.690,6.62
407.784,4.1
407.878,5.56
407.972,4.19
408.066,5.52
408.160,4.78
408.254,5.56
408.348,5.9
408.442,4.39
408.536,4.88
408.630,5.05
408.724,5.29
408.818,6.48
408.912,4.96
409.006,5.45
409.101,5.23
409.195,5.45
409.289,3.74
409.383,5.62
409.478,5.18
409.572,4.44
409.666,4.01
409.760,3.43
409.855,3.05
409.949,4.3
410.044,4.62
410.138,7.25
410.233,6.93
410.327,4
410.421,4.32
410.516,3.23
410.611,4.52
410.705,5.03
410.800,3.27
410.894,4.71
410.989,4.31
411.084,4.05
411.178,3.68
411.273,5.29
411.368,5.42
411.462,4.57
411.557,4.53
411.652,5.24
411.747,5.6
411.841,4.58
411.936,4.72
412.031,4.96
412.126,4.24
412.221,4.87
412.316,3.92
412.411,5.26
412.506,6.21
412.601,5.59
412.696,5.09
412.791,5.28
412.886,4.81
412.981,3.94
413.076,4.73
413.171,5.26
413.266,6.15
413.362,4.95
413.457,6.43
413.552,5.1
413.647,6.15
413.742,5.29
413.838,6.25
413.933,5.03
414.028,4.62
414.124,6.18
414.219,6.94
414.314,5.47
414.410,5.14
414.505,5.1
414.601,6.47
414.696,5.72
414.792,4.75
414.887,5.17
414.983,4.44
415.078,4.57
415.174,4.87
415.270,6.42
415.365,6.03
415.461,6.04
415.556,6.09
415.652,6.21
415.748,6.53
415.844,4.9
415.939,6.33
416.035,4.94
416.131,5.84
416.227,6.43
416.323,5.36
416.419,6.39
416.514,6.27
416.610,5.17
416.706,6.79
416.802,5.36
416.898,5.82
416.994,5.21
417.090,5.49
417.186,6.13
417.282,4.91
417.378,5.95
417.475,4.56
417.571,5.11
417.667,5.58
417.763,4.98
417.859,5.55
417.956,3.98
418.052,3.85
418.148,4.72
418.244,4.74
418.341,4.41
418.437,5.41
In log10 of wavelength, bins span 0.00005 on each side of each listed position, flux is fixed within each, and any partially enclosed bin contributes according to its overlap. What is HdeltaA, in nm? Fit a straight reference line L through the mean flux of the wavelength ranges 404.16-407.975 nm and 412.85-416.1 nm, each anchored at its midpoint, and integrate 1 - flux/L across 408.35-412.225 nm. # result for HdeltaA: 0.53 nm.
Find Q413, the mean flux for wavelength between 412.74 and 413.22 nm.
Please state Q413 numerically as 4.82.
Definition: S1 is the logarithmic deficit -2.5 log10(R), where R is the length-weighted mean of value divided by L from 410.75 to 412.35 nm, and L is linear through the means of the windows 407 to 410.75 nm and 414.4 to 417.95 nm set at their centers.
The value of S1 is 0.133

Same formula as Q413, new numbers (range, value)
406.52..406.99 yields 6.2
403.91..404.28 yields 5.93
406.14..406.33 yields 5.28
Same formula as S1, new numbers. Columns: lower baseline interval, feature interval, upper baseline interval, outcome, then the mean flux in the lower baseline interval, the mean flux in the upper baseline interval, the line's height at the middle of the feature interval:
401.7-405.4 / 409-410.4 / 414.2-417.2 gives 0.18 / 5.71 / 5.68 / 5.7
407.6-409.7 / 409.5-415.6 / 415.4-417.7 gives 0.08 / 5.12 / 5.73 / 5.42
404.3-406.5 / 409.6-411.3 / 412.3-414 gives 0.21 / 5.5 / 5.32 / 5.39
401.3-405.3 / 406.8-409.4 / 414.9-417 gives 0.08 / 5.71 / 5.73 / 5.72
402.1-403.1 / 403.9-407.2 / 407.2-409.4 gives -0.05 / 5.63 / 5.17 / 5.39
